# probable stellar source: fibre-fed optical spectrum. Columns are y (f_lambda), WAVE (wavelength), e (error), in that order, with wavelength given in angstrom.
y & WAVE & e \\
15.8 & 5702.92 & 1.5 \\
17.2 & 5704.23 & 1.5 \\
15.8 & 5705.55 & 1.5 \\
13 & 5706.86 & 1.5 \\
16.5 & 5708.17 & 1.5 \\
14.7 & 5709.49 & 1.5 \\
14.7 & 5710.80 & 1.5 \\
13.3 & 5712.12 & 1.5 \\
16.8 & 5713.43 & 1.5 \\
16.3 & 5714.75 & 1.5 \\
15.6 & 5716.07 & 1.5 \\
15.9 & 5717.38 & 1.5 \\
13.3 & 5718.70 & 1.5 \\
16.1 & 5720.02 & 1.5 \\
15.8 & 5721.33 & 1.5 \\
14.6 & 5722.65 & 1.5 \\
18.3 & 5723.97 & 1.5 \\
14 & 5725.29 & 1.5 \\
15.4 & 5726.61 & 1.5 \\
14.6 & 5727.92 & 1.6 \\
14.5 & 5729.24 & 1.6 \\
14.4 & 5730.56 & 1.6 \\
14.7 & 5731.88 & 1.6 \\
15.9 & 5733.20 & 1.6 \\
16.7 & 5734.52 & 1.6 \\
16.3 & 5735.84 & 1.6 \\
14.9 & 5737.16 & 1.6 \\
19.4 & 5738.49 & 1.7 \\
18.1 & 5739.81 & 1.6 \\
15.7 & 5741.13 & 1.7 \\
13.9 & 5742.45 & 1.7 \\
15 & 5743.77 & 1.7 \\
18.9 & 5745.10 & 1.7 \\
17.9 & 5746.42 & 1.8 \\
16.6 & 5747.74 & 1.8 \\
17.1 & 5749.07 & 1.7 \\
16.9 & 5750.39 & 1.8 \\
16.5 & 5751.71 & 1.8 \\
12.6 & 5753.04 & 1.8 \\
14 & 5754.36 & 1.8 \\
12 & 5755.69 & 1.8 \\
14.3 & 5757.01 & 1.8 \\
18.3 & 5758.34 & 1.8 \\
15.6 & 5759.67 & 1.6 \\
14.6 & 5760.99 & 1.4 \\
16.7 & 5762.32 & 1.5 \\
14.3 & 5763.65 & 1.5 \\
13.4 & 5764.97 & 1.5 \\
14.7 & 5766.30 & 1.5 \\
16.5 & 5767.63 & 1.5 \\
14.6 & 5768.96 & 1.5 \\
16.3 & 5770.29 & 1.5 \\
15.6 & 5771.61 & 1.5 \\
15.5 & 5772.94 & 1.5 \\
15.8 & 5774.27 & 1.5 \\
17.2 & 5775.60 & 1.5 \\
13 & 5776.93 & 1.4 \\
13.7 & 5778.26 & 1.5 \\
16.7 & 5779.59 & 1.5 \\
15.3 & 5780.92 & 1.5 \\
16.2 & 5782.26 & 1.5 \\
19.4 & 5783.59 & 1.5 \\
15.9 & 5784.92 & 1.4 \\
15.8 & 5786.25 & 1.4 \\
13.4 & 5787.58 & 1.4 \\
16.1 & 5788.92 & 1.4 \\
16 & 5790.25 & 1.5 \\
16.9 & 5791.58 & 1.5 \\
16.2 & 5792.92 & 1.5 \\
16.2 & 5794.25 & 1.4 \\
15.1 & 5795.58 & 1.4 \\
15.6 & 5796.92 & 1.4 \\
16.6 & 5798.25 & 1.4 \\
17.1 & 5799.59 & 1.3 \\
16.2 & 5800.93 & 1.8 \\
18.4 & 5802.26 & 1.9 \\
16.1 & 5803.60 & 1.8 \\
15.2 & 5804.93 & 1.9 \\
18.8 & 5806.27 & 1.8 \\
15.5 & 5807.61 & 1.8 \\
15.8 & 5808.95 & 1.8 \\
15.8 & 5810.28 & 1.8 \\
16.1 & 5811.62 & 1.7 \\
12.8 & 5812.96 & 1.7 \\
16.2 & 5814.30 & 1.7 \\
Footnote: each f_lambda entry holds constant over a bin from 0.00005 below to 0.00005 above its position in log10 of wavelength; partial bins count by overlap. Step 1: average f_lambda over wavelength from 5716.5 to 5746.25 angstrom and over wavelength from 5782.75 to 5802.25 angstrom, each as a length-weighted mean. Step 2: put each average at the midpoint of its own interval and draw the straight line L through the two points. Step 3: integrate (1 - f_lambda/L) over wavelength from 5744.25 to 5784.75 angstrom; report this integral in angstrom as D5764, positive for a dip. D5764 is 0.9 angstrom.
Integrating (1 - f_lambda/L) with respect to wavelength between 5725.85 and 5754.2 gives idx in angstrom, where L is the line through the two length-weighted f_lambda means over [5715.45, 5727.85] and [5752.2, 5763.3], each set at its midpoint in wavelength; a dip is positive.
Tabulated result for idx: -1.7 angstrom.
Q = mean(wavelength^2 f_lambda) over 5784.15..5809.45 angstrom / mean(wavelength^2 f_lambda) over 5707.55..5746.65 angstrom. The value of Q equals 1.05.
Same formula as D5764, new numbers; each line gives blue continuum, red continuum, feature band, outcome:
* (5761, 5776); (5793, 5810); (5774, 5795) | 0.04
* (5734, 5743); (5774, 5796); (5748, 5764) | 0.91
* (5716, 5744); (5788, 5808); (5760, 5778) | 0.93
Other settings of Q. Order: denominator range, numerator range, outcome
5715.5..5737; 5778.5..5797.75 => 1.06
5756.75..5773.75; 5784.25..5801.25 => 1.04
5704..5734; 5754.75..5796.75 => 1.04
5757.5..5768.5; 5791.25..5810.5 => 1.07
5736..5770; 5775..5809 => 1.04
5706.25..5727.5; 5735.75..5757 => 1.05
